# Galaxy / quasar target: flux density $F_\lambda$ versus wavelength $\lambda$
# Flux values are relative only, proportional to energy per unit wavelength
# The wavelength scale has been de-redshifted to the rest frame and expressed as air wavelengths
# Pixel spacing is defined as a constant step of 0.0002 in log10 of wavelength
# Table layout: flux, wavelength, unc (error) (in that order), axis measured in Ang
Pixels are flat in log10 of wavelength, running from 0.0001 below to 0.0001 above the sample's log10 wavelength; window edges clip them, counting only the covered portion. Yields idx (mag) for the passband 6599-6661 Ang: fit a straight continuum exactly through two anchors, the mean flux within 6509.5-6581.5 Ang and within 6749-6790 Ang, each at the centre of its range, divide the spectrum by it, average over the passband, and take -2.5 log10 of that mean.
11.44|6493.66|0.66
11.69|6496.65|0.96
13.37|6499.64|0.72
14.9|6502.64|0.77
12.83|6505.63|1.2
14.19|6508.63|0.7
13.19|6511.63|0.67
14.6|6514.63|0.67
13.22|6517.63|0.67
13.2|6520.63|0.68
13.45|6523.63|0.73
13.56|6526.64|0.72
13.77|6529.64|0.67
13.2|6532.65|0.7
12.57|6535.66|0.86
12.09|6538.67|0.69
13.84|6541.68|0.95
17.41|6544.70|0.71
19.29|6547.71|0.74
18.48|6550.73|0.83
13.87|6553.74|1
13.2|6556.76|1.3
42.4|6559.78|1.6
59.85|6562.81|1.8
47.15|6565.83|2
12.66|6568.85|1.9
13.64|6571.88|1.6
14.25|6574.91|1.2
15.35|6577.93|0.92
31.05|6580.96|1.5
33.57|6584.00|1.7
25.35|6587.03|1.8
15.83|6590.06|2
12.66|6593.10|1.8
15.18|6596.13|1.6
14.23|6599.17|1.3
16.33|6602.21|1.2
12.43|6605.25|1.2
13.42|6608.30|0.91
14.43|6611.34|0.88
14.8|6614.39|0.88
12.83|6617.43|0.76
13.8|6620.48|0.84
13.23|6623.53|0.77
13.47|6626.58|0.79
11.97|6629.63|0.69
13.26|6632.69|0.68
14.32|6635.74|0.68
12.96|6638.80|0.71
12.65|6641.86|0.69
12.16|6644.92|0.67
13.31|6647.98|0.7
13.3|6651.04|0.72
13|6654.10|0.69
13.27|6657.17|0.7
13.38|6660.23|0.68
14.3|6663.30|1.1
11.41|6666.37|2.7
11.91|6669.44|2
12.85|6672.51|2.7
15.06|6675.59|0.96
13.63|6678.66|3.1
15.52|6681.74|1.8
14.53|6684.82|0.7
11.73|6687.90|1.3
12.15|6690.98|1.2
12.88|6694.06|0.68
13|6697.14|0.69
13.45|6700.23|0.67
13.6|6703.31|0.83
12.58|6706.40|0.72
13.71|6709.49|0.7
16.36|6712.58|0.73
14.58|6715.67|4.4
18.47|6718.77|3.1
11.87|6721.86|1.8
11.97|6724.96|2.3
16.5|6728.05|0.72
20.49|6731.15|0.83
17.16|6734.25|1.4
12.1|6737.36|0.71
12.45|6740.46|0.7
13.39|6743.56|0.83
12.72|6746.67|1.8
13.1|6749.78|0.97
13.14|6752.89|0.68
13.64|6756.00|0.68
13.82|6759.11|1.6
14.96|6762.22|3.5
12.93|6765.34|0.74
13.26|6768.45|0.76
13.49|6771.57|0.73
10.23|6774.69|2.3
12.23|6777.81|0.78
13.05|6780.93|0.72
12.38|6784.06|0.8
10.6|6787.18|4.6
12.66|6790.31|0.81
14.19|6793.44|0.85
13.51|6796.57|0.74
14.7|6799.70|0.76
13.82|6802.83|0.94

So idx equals 0.24 mag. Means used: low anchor 19.2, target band 13.4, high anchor 12.8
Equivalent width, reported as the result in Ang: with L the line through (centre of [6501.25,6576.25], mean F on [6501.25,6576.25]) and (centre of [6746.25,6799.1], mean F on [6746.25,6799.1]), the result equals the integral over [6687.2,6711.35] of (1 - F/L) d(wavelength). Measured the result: 2.8 Ang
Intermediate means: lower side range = 18.5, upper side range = 13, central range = 13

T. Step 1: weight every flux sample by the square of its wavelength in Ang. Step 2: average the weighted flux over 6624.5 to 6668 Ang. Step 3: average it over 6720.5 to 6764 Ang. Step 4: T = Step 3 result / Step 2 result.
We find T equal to 1.11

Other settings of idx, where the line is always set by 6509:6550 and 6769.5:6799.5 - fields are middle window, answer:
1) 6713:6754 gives -0.13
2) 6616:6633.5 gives 0.04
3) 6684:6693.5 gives 0.04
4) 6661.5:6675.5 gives 0.04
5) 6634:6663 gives 0.02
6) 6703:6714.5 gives -0.08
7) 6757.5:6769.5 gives -0.09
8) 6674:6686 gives -0.11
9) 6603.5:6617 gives 0.00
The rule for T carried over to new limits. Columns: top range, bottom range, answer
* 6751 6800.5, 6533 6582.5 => 0.63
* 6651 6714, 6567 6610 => 0.78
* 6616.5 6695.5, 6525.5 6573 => 0.64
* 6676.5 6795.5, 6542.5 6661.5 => 0.79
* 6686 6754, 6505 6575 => 0.79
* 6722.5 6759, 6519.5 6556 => 1.03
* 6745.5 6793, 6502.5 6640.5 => 0.78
